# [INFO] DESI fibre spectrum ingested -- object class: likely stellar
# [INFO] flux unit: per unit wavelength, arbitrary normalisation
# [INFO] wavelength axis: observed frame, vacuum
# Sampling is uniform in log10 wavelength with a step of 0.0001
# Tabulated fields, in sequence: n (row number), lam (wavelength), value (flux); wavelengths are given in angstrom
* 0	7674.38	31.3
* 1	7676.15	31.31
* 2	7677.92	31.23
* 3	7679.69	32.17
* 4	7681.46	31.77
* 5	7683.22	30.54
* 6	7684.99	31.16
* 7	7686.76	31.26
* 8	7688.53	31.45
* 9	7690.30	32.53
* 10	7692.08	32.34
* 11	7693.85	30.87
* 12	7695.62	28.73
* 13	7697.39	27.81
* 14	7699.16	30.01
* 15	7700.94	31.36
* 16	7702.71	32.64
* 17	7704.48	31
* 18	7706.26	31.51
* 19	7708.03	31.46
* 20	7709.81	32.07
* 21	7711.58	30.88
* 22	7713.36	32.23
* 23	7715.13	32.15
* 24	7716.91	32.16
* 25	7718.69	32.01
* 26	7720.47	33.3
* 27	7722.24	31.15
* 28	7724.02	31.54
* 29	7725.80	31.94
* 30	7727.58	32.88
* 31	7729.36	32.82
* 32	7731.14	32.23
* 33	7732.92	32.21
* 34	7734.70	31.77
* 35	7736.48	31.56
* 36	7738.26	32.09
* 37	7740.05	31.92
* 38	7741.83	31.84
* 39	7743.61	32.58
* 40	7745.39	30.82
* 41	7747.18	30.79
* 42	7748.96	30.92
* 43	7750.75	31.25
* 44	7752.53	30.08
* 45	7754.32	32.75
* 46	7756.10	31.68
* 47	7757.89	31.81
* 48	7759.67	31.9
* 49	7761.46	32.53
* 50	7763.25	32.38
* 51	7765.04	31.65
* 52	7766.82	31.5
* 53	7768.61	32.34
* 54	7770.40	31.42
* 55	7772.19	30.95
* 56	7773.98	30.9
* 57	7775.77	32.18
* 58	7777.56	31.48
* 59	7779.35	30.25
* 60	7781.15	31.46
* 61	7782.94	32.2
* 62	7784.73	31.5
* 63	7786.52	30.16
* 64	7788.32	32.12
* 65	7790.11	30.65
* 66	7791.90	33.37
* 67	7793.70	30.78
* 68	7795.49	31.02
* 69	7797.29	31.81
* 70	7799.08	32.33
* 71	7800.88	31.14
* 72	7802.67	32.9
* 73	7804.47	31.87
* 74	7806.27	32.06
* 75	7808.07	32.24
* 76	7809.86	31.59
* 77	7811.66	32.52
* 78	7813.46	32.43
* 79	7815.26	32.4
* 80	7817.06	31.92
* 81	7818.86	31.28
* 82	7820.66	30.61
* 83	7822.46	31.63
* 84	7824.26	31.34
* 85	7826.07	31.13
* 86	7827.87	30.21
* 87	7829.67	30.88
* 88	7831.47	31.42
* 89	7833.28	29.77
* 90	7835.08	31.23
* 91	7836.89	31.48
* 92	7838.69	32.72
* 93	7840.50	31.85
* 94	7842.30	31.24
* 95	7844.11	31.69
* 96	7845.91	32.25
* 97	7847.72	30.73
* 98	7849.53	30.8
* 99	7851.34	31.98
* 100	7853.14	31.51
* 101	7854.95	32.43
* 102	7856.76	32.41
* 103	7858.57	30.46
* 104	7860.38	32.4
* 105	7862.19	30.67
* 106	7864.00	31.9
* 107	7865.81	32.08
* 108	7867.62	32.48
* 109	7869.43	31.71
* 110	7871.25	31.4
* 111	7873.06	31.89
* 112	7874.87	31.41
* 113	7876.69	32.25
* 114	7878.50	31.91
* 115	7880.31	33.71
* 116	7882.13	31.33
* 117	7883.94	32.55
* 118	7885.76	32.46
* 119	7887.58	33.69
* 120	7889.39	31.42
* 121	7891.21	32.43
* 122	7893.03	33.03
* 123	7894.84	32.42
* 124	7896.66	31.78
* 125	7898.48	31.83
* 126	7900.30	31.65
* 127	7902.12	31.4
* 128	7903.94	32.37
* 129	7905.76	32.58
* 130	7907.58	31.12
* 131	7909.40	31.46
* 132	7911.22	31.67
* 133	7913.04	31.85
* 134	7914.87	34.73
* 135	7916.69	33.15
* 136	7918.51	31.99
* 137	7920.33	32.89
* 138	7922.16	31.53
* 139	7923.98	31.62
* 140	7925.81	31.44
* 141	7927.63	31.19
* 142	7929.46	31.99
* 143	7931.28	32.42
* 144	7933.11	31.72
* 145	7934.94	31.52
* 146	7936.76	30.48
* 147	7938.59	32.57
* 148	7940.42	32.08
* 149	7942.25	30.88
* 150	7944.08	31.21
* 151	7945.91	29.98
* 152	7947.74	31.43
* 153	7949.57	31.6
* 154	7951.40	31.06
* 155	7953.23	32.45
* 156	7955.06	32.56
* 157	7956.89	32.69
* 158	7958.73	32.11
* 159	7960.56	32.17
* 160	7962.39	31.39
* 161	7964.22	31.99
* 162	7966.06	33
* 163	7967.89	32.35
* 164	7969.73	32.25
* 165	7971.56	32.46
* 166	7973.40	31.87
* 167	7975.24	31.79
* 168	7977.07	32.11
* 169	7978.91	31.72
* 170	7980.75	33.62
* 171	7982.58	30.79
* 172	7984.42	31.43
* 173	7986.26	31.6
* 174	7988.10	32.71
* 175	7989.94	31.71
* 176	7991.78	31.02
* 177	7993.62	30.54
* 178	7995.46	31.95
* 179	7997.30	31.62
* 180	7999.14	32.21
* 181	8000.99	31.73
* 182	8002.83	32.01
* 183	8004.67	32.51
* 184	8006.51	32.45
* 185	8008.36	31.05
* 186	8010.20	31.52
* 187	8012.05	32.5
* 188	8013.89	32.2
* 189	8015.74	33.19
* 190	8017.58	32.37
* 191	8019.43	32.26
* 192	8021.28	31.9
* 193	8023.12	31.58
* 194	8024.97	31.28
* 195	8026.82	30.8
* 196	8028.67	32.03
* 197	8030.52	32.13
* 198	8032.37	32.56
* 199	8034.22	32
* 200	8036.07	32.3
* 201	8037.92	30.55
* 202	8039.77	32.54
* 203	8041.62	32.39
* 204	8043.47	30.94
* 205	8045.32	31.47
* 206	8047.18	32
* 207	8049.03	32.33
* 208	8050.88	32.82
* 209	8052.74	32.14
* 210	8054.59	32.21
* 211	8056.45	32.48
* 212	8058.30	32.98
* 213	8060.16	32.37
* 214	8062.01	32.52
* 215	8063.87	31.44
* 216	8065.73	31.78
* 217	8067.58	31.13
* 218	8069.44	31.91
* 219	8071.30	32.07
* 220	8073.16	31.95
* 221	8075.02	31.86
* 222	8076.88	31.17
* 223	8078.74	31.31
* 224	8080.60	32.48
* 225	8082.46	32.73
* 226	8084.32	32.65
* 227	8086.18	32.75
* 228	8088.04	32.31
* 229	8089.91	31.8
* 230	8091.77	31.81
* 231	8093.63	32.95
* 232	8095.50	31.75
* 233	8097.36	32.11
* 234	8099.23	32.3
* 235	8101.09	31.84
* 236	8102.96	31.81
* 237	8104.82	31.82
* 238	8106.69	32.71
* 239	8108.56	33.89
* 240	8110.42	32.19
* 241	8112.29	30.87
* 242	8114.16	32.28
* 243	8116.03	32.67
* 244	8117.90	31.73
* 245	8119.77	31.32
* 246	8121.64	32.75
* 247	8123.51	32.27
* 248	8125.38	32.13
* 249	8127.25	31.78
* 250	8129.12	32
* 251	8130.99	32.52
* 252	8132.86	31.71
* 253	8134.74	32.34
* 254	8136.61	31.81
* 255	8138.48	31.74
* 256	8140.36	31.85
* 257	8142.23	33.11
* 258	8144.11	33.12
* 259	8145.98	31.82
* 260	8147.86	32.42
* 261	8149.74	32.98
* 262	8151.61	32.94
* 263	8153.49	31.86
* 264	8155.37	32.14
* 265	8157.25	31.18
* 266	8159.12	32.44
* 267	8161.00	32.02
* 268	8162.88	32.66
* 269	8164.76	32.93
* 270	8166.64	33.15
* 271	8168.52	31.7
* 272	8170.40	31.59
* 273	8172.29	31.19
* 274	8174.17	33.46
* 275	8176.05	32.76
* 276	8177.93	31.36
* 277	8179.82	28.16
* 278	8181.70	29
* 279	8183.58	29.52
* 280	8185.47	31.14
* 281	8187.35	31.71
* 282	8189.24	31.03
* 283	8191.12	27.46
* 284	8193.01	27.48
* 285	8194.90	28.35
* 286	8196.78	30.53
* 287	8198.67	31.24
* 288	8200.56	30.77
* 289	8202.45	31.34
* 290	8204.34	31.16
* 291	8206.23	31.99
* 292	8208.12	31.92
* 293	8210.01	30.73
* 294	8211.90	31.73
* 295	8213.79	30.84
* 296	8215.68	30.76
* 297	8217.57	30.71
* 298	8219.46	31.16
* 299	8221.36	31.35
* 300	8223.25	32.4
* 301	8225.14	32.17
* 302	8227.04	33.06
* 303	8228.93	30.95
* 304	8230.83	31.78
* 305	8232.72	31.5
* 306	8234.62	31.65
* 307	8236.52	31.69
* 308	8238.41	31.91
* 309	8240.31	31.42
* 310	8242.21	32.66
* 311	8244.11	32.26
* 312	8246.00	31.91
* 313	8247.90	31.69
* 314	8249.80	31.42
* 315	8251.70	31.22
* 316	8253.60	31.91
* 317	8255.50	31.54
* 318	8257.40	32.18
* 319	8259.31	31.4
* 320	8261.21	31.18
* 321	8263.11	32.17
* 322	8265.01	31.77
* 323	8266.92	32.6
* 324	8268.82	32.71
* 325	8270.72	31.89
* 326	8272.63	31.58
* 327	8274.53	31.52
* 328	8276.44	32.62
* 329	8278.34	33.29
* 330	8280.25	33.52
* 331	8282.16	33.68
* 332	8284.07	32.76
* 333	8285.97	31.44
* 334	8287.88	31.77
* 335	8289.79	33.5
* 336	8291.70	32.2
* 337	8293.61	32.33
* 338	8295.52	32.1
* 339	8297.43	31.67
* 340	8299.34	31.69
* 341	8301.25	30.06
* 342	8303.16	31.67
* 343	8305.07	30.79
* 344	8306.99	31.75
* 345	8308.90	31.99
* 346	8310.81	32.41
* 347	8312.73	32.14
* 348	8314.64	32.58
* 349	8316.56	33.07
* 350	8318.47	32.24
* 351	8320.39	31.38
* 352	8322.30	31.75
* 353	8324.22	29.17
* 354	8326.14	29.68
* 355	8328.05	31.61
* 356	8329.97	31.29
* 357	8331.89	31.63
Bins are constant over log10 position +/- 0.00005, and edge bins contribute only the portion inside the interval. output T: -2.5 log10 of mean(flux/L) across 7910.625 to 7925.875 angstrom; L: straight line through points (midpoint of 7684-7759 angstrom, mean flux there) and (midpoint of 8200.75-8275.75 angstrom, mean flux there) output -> -0.026 mag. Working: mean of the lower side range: 31.6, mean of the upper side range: 31.7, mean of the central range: 32.4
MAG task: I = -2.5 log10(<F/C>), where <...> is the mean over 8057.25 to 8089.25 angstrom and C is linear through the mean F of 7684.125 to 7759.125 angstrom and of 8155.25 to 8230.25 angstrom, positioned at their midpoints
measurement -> -0.03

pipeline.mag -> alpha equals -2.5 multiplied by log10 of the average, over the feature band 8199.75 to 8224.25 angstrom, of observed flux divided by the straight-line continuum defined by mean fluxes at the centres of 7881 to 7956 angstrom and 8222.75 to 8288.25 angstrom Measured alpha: 0.02 mag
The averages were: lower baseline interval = 31.9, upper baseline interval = 32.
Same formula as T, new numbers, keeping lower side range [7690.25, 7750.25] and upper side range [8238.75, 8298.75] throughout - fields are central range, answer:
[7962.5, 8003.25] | 0.00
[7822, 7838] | 0.02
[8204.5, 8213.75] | 0.02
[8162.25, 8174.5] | -0.01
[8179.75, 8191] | 0.07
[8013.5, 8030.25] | 0.00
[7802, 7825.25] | -0.01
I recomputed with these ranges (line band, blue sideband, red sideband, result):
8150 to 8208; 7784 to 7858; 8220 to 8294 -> 0.03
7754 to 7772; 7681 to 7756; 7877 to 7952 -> -0.01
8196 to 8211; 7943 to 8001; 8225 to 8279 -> 0.02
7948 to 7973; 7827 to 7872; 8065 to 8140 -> -0.01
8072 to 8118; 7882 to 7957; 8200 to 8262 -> -0.01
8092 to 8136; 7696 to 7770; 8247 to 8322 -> -0.01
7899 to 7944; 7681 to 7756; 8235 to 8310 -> -0.01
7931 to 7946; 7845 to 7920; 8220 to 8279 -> 0.02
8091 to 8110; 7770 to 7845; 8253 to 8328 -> -0.02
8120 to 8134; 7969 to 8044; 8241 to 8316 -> -0.01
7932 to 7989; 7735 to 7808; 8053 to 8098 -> 0.00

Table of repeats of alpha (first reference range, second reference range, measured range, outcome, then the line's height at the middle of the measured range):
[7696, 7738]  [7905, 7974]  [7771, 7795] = 0.012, 31.7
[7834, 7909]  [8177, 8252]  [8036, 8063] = -0.023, 31.5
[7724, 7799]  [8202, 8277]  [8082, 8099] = -0.020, 31.7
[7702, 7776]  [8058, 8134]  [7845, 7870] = 0.006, 31.9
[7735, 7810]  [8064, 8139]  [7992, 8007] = 0.004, 31.9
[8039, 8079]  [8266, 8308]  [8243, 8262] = 0.015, 32.1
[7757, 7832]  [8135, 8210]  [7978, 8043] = -0.014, 31.5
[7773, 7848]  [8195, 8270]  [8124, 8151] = -0.023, 31.6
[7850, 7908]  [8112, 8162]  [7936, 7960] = 0.015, 32.1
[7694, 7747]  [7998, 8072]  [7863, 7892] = -0.012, 31.8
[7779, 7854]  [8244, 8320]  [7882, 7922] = -0.021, 31.6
